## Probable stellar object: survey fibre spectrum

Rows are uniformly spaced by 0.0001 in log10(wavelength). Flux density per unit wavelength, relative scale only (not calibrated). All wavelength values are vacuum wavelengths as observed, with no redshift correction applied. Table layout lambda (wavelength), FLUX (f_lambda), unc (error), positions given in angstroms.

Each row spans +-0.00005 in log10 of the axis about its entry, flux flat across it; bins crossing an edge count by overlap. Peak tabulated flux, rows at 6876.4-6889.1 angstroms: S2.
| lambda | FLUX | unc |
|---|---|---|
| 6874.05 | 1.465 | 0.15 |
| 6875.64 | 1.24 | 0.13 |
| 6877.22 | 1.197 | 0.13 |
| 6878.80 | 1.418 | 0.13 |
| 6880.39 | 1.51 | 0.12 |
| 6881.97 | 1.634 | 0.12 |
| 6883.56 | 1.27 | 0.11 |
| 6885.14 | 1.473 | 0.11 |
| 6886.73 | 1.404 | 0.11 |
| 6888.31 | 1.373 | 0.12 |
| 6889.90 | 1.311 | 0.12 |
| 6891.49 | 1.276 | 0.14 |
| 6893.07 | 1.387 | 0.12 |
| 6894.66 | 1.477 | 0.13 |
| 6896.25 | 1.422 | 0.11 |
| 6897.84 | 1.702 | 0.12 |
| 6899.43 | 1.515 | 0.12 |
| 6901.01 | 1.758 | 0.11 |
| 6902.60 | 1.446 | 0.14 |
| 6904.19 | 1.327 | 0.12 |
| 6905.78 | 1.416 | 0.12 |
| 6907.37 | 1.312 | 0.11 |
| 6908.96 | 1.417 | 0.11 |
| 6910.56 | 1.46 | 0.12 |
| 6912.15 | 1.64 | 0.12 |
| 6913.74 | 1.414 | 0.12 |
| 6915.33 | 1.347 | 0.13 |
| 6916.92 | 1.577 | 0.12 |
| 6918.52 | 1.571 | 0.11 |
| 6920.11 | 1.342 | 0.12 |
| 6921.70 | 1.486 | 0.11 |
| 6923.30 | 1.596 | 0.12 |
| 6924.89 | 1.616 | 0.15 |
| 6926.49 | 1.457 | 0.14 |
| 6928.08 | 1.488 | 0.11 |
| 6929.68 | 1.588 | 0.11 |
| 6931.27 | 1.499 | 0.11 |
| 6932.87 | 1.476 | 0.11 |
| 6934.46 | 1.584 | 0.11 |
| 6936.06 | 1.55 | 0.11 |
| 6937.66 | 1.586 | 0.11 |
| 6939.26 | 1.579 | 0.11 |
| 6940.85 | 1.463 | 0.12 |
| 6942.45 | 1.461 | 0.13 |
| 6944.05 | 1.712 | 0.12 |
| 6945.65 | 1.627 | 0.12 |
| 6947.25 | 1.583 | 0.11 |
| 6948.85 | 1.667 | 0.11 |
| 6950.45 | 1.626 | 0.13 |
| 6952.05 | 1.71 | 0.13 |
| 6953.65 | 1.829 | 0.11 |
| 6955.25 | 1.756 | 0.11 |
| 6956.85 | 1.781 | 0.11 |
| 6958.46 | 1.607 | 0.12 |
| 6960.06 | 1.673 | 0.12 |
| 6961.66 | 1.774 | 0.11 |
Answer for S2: 1.634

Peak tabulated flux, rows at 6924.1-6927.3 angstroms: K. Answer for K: 1.616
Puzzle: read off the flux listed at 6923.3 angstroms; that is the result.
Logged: 1.596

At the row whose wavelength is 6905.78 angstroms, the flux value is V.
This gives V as 1.416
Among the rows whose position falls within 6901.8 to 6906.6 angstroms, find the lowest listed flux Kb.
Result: 1.327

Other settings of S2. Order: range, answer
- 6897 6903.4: 1.758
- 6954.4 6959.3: 1.781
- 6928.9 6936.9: 1.588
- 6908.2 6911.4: 1.46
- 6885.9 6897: 1.477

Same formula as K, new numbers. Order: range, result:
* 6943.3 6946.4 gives 1.712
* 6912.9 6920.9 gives 1.577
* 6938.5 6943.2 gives 1.579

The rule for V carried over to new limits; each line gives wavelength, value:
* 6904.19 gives 1.327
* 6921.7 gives 1.486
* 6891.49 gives 1.276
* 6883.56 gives 1.27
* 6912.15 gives 1.64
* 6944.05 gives 1.712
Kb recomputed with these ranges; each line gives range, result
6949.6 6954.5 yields 1.626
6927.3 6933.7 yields 1.476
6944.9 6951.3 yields 1.583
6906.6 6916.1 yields 1.312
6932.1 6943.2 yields 1.461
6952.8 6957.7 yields 1.756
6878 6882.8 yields 1.418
